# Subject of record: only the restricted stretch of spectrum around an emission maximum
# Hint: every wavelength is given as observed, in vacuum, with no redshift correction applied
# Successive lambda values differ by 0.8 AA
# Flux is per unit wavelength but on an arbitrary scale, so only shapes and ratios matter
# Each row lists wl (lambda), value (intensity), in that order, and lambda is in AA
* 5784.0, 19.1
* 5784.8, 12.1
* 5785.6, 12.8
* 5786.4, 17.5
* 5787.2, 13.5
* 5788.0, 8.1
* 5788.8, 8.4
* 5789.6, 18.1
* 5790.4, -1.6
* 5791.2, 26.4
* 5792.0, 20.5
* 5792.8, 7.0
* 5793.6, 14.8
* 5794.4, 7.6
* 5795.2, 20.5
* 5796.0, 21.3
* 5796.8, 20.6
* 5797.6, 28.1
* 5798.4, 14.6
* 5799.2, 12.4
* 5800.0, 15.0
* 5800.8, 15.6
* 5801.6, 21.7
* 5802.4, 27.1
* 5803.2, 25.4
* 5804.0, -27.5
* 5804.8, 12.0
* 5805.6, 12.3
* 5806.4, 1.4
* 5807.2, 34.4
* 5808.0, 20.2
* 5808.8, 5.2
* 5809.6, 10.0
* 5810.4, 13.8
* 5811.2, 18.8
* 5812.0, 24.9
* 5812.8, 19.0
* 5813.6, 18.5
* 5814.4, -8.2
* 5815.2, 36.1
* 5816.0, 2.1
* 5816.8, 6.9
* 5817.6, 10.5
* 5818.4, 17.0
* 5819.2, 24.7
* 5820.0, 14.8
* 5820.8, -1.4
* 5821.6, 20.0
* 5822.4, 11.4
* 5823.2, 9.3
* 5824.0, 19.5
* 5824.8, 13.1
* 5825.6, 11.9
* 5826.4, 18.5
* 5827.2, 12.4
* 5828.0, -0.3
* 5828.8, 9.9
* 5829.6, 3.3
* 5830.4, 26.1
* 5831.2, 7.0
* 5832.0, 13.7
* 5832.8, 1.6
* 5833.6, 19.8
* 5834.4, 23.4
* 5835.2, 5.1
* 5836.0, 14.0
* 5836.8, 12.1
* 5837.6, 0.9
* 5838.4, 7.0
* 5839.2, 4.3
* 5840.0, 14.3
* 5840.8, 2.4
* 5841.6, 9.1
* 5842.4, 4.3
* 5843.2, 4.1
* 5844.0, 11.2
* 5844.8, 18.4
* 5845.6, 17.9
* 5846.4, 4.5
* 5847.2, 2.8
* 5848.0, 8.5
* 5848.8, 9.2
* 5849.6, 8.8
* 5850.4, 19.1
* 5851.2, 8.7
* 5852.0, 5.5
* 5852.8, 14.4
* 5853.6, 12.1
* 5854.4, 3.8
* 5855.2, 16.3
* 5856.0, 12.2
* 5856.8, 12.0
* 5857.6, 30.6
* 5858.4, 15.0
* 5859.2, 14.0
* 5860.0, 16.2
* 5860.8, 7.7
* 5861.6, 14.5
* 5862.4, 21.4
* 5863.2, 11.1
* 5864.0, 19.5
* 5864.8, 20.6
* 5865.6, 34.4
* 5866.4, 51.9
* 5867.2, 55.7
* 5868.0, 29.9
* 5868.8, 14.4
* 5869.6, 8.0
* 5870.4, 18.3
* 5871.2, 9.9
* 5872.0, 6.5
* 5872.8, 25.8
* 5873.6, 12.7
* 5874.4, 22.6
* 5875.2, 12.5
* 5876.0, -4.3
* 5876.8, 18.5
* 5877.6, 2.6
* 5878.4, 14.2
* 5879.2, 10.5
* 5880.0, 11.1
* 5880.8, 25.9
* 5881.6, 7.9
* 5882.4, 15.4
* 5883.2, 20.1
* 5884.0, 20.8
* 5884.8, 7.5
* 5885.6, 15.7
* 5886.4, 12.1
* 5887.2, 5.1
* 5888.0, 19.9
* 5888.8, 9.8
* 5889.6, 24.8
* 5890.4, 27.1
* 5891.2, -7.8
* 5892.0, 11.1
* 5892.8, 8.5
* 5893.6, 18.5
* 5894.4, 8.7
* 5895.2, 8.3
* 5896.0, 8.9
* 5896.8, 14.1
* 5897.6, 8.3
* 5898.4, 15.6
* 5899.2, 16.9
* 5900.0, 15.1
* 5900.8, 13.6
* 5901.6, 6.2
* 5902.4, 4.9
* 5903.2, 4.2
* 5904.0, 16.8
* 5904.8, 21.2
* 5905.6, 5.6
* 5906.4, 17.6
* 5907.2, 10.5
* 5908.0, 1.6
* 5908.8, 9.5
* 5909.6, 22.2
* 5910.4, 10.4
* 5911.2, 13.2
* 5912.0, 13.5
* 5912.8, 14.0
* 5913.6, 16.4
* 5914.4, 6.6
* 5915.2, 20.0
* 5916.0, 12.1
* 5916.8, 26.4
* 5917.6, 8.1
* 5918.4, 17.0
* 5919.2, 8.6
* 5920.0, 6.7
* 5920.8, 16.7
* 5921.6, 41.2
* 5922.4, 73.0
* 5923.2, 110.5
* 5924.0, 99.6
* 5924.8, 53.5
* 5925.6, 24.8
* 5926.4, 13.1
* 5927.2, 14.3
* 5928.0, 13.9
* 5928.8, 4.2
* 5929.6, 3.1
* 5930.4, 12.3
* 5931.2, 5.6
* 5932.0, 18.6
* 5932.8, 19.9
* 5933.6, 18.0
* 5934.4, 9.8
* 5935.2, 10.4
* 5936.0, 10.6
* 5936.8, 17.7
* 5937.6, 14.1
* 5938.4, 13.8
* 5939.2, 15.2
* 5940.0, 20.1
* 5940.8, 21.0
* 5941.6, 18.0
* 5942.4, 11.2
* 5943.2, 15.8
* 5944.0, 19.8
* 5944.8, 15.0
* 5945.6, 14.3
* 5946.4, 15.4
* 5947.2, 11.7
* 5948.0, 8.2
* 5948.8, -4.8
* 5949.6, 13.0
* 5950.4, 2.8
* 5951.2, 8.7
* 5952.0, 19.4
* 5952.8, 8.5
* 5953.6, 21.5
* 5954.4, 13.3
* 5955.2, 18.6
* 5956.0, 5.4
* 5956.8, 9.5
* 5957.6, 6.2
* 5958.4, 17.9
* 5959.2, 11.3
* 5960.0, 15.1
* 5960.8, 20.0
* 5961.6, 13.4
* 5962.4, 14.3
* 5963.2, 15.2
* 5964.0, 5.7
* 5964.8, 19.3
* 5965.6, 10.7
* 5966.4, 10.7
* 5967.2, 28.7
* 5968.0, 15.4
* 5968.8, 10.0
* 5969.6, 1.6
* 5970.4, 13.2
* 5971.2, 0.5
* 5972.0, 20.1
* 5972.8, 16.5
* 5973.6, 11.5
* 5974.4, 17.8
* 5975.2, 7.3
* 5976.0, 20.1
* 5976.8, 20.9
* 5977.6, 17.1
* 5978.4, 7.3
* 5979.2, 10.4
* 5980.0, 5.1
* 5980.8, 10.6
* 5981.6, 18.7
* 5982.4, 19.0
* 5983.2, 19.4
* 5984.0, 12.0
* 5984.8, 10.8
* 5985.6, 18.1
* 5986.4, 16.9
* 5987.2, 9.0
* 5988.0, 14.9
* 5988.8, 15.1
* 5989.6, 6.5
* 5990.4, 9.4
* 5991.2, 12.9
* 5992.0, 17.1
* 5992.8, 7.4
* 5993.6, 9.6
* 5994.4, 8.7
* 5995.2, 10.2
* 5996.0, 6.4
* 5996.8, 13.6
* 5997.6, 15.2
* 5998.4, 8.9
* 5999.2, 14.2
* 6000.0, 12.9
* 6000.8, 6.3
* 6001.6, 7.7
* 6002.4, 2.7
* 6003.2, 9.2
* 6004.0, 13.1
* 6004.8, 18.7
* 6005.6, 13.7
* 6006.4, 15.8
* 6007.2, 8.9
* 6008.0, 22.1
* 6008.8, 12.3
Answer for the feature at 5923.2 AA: [O III] 5007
